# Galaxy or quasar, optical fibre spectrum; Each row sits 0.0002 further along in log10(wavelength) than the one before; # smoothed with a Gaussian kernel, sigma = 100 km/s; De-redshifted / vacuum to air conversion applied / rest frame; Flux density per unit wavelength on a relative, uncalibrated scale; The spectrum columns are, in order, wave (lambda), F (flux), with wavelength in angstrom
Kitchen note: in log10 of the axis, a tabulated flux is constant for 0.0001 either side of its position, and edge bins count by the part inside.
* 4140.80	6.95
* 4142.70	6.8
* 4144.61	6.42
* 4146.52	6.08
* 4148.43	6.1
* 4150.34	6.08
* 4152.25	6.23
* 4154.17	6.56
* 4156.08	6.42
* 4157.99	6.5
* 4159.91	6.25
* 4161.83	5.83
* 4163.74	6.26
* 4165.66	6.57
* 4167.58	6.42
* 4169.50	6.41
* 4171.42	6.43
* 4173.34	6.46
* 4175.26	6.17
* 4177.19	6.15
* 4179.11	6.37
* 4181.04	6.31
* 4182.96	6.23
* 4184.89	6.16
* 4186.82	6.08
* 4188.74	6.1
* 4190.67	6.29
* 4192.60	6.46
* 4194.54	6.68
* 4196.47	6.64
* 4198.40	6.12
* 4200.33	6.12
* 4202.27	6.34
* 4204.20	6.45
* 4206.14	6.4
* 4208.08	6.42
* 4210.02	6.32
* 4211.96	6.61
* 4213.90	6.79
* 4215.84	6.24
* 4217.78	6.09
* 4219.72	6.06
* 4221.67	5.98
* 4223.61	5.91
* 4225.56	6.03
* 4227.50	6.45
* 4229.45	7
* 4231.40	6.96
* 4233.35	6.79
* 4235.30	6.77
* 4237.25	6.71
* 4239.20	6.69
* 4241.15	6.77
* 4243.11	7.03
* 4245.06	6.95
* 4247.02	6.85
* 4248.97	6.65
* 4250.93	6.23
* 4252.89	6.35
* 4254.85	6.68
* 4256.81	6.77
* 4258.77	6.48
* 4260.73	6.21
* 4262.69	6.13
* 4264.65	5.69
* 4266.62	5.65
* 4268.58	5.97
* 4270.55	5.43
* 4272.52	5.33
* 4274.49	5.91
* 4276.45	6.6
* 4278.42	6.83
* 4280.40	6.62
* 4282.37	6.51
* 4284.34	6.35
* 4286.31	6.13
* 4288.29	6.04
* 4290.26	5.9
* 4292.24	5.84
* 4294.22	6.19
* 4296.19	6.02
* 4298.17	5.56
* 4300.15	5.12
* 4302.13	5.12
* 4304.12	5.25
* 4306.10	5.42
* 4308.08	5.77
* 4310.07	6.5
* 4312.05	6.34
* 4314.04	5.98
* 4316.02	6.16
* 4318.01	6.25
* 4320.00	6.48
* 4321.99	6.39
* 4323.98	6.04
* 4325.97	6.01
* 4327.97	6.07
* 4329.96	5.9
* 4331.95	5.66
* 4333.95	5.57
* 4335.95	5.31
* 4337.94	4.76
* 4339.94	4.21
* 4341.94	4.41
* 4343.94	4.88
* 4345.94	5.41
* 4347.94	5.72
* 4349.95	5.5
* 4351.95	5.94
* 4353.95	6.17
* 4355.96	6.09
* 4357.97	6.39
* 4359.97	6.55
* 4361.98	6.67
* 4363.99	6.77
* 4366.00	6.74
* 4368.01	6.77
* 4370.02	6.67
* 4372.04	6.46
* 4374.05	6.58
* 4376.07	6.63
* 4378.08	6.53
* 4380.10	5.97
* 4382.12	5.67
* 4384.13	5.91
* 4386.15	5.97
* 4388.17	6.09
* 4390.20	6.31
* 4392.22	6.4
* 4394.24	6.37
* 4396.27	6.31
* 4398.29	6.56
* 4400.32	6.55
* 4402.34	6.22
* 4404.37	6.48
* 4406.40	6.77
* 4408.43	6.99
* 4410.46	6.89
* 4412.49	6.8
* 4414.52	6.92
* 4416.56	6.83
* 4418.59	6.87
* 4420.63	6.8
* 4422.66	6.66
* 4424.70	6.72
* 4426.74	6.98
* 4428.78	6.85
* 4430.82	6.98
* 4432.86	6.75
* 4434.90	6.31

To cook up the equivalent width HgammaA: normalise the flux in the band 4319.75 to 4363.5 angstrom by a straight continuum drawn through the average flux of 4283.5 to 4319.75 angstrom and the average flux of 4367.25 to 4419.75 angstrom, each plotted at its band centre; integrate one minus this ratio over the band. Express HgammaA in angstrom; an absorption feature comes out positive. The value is 3.0 angstrom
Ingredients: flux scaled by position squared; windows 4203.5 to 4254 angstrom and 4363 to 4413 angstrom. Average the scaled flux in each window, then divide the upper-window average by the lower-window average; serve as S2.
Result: 1.1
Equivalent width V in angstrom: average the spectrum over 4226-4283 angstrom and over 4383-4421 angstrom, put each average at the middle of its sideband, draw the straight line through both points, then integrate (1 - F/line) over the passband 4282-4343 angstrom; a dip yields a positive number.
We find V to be 6.60 angstrom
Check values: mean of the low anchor 6.44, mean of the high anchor 6.52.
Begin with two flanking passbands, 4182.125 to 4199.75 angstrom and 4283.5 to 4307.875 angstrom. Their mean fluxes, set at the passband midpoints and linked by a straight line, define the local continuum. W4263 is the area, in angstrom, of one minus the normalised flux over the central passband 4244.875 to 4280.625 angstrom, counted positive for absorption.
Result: -2.0 angstrom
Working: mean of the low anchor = 6.3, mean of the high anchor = 5.74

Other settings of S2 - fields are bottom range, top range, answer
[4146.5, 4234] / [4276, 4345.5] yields 0.97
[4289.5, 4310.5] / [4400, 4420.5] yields 1.25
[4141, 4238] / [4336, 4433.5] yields 1.08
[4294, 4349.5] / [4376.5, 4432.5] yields 1.20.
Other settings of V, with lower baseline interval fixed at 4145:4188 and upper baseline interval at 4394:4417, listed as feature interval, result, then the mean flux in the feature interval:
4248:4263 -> -0.1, 6.45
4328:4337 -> 1.2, 5.66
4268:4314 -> 3.7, 5.94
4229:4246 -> -1.2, 6.85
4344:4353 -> 1.4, 5.57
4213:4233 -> 0.0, 6.36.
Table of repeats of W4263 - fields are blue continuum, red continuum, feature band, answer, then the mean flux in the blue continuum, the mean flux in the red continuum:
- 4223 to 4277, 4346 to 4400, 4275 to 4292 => 0.08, 6.39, 6.29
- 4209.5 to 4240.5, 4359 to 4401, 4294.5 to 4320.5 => 2.39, 6.47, 6.4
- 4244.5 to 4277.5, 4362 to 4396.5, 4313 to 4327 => 0.24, 6.22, 6.37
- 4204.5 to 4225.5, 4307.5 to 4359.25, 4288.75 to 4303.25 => 0.59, 6.27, 5.77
